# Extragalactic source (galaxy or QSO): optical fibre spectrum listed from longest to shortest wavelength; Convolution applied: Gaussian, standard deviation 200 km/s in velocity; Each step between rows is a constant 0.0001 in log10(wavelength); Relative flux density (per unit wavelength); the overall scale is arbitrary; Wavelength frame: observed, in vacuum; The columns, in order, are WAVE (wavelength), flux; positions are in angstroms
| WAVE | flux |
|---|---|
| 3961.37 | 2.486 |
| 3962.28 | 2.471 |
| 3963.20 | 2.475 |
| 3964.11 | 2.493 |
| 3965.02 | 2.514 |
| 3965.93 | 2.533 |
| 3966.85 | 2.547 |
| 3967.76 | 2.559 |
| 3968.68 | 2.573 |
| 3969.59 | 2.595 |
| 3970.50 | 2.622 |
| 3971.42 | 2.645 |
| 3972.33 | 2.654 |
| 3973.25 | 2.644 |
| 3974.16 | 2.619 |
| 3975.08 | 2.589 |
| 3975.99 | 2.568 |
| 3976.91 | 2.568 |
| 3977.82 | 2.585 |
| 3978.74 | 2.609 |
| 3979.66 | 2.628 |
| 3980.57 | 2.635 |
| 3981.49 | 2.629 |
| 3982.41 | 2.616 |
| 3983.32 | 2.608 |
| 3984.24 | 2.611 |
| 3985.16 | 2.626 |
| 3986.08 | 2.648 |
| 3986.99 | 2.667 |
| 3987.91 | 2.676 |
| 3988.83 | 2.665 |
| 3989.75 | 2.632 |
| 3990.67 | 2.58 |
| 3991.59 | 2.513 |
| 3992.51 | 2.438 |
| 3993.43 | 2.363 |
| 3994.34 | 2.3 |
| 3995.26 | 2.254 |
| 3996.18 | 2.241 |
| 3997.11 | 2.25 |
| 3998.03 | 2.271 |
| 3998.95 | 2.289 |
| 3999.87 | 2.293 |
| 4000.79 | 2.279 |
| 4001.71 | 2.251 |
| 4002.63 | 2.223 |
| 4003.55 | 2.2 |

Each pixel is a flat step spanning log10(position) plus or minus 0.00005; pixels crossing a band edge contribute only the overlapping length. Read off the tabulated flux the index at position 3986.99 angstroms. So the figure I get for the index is 2.667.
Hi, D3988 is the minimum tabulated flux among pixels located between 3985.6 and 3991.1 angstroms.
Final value 2.58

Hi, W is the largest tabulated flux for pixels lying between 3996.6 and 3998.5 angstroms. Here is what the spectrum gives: 2.271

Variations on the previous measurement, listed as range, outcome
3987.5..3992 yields 2.676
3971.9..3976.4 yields 2.654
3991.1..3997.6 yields 2.513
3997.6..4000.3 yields 2.293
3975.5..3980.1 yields 2.628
